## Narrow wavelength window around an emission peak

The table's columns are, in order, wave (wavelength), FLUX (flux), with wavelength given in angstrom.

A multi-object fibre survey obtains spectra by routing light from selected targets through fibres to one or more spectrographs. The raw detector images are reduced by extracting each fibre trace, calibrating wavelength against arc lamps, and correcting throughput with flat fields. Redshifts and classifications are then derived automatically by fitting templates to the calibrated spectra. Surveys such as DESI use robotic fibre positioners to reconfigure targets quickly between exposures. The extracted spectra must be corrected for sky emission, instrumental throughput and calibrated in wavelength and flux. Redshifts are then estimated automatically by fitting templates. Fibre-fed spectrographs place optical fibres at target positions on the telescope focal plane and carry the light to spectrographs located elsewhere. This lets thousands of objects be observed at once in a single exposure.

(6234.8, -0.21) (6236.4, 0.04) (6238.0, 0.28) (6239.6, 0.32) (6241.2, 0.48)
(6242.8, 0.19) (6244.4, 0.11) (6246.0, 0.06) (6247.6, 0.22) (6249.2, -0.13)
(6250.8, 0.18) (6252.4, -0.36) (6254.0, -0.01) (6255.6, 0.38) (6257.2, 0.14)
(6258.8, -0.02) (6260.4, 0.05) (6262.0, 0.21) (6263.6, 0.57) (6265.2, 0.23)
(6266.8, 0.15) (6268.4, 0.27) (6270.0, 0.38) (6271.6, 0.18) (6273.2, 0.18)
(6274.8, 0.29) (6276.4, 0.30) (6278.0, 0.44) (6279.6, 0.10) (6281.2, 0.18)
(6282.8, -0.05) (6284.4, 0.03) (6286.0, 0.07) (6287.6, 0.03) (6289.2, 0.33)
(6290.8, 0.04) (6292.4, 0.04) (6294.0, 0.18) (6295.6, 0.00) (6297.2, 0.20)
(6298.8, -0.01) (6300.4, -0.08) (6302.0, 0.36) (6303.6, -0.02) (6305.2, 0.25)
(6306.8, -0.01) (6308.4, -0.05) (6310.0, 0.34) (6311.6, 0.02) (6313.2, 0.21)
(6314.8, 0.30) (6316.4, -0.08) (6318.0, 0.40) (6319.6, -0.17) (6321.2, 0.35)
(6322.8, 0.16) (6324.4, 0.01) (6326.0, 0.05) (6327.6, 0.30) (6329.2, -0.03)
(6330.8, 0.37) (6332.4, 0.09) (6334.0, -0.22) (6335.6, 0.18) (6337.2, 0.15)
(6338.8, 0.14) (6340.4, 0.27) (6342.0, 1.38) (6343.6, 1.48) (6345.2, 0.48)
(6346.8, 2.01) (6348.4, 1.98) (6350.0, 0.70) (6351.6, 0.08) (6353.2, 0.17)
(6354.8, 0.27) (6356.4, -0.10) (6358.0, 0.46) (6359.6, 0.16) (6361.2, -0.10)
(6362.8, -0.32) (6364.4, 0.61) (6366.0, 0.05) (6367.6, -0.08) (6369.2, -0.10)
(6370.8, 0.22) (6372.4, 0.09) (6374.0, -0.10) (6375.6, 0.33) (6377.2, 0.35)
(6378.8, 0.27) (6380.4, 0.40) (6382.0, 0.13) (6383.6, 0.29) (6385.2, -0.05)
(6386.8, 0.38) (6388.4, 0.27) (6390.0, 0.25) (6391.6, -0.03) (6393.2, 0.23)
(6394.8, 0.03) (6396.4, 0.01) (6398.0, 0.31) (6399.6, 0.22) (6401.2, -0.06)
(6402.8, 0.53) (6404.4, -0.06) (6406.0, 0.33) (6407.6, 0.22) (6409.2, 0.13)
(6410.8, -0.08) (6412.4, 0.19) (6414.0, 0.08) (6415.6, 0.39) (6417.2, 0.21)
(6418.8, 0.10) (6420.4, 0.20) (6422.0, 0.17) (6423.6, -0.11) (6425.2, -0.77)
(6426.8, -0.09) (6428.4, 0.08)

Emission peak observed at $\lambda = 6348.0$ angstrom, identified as [O II] 3727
